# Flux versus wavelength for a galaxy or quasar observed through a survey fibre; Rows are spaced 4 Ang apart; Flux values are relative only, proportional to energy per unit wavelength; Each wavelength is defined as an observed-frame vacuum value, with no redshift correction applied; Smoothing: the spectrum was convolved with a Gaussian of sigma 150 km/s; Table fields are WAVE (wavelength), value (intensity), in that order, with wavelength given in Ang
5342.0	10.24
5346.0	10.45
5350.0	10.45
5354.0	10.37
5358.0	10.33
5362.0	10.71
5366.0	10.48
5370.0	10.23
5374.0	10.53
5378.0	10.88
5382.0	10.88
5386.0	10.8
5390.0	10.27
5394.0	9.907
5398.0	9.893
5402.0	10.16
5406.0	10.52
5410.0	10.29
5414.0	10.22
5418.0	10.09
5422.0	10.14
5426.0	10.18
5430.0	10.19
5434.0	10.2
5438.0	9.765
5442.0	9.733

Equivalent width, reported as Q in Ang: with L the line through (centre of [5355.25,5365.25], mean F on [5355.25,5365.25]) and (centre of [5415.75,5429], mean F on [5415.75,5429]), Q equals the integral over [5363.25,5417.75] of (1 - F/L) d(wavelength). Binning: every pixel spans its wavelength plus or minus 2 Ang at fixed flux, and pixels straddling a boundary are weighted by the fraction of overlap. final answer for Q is -0.3 Ang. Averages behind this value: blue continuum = 10.5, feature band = 10.4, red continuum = 10.1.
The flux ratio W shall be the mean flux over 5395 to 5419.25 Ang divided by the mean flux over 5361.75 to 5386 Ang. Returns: 1.0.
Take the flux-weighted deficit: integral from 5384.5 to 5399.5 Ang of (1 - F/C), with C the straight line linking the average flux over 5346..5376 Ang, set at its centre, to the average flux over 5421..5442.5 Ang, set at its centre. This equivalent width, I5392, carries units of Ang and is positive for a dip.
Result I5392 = 0.09 Ang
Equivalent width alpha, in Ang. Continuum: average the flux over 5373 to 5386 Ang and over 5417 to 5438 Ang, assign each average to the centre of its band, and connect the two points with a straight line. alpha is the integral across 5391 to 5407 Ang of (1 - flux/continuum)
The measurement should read 0.63 Ang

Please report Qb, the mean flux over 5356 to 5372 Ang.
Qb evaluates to 10.4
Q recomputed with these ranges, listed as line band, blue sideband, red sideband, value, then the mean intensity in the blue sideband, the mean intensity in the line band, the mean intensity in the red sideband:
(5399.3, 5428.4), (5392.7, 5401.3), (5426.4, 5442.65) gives -0.7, 9.94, 10.2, 10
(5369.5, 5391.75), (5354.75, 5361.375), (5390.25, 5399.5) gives -1.1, 10.4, 10.6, 9.97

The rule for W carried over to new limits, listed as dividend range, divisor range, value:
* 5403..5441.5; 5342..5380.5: 0.97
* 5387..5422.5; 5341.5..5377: 0.98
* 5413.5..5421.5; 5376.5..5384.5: 0.93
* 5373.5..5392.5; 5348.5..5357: 1.03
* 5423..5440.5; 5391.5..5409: 0.99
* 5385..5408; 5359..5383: 0.97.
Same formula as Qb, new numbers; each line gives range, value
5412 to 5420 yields 10.2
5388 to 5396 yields 10.1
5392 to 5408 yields 10.1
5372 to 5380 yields 10.7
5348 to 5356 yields 10.4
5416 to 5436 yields 10.2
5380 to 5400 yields 10.3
